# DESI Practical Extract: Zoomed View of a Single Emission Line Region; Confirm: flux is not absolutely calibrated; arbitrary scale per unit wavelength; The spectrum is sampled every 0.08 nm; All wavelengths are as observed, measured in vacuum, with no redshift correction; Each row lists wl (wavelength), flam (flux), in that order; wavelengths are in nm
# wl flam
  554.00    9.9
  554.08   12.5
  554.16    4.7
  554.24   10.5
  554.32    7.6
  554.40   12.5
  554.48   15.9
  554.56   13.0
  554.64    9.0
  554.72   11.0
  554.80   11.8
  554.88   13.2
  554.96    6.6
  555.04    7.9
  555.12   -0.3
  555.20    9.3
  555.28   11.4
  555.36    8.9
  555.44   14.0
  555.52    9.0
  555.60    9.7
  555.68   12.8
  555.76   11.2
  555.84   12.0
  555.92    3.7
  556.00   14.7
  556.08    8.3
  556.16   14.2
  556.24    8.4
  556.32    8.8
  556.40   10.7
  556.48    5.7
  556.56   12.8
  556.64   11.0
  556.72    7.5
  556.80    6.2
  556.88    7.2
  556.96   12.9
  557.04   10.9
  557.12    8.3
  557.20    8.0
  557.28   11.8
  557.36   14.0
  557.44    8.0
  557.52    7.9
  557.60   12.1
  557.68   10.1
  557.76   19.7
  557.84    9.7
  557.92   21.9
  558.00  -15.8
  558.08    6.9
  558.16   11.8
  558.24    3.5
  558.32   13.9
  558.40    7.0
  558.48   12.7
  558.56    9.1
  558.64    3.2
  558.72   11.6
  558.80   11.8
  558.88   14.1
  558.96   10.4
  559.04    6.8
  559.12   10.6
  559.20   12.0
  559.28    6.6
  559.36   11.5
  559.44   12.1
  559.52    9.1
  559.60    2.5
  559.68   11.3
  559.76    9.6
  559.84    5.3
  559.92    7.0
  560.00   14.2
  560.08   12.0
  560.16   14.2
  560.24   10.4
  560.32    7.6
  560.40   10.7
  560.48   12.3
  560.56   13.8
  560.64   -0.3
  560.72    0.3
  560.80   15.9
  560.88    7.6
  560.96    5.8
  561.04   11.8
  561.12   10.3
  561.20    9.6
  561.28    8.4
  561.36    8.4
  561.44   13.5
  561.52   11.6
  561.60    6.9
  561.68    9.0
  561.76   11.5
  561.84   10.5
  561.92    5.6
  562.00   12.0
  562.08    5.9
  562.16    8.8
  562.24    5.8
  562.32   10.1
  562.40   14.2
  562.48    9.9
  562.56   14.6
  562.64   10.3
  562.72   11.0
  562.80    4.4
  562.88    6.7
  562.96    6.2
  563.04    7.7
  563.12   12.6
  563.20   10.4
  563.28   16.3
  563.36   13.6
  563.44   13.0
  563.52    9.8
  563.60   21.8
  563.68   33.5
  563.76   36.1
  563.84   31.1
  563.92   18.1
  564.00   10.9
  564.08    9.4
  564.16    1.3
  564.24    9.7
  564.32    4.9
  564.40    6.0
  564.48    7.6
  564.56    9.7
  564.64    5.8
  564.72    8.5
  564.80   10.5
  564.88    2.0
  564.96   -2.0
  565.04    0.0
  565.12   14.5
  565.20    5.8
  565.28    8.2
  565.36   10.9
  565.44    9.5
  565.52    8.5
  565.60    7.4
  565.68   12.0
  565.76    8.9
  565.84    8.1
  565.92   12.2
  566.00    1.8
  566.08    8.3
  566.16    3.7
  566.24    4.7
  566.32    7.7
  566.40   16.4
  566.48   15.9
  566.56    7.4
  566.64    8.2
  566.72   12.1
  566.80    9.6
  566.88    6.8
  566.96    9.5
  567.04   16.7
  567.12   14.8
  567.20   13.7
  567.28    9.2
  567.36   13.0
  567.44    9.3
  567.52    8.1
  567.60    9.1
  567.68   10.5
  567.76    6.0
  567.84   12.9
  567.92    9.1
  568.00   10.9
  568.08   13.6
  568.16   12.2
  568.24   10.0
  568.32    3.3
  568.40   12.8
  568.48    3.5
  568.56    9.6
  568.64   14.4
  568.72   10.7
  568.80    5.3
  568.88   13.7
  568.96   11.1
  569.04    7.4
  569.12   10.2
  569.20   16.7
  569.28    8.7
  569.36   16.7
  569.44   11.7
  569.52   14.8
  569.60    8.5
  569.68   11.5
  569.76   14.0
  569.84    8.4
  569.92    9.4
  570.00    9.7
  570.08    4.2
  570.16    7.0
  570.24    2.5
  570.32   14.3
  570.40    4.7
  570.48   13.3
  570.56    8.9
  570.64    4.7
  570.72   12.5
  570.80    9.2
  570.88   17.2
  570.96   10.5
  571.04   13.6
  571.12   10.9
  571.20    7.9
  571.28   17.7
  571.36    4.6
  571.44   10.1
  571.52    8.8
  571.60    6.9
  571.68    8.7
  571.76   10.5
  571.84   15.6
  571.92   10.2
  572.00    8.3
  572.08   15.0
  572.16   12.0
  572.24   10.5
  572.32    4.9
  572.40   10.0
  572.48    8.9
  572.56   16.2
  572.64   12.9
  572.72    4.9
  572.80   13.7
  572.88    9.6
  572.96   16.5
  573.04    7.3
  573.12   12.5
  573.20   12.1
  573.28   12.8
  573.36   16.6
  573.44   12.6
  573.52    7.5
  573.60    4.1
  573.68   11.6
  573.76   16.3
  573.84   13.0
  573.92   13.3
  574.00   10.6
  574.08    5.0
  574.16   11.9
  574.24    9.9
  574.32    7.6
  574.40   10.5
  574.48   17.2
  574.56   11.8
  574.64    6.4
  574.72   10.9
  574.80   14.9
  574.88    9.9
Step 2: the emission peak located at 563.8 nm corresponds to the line H-beta 4861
